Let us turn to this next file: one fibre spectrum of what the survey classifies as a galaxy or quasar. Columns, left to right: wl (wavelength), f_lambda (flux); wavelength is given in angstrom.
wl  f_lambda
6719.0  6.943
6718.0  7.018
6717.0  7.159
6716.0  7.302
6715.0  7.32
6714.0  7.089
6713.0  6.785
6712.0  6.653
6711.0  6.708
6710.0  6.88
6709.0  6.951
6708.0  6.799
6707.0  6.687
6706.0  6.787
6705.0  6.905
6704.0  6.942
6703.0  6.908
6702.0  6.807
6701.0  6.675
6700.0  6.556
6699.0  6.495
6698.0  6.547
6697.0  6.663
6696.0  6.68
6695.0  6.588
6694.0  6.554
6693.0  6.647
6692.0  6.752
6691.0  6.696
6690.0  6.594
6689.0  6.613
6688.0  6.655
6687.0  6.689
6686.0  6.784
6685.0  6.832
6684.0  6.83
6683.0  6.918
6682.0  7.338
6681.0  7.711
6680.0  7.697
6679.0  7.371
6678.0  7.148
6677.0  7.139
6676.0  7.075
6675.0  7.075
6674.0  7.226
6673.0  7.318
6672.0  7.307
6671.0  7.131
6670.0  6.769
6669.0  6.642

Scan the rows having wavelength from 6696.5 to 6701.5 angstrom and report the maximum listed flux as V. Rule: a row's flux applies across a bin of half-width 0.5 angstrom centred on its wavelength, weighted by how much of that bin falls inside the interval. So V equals 6.675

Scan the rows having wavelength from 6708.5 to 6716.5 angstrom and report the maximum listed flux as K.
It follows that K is 7.32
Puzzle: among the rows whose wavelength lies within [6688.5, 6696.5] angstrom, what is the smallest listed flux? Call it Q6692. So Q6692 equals 6.554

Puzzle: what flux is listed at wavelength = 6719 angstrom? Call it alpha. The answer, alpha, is 6.943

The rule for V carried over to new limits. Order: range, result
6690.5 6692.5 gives 6.752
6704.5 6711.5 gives 6.951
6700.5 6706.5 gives 6.942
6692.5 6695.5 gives 6.647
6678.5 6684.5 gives 7.711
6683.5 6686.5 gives 6.832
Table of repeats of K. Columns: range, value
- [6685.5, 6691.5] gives 6.784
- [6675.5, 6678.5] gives 7.148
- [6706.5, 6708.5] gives 6.799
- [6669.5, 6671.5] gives 7.131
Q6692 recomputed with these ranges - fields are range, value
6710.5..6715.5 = 6.653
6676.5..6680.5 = 7.139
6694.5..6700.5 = 6.495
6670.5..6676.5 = 7.075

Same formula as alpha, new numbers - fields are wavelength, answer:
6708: 6.799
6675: 7.075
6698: 6.547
